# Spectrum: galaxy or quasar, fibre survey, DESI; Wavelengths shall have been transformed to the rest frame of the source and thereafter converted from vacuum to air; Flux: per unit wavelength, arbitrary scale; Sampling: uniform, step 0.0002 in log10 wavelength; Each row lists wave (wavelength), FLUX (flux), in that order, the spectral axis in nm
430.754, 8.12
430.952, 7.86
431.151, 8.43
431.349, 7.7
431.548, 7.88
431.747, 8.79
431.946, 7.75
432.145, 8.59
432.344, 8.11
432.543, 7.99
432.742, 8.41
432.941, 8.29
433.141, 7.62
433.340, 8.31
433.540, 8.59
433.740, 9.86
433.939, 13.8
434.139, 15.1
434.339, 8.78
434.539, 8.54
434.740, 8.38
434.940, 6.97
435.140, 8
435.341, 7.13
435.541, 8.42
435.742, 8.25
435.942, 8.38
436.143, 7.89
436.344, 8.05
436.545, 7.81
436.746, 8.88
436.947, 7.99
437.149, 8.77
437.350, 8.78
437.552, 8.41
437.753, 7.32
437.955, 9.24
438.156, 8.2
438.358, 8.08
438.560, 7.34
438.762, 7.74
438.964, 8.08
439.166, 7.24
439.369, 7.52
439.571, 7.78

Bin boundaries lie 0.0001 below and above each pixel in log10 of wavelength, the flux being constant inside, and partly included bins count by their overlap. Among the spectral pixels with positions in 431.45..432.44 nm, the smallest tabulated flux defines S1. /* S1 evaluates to 7.75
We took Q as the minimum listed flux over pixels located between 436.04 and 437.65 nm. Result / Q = 7.81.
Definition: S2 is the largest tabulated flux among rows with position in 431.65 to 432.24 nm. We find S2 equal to 8.79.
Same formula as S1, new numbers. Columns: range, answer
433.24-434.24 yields 8.31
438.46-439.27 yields 7.24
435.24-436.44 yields 7.13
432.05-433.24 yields 7.62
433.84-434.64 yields 8.54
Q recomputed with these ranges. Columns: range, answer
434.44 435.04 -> 6.97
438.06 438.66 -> 7.34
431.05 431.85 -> 7.7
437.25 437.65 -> 8.41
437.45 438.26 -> 7.32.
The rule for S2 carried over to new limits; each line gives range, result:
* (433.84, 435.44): 15.1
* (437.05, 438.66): 9.24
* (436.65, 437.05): 8.88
